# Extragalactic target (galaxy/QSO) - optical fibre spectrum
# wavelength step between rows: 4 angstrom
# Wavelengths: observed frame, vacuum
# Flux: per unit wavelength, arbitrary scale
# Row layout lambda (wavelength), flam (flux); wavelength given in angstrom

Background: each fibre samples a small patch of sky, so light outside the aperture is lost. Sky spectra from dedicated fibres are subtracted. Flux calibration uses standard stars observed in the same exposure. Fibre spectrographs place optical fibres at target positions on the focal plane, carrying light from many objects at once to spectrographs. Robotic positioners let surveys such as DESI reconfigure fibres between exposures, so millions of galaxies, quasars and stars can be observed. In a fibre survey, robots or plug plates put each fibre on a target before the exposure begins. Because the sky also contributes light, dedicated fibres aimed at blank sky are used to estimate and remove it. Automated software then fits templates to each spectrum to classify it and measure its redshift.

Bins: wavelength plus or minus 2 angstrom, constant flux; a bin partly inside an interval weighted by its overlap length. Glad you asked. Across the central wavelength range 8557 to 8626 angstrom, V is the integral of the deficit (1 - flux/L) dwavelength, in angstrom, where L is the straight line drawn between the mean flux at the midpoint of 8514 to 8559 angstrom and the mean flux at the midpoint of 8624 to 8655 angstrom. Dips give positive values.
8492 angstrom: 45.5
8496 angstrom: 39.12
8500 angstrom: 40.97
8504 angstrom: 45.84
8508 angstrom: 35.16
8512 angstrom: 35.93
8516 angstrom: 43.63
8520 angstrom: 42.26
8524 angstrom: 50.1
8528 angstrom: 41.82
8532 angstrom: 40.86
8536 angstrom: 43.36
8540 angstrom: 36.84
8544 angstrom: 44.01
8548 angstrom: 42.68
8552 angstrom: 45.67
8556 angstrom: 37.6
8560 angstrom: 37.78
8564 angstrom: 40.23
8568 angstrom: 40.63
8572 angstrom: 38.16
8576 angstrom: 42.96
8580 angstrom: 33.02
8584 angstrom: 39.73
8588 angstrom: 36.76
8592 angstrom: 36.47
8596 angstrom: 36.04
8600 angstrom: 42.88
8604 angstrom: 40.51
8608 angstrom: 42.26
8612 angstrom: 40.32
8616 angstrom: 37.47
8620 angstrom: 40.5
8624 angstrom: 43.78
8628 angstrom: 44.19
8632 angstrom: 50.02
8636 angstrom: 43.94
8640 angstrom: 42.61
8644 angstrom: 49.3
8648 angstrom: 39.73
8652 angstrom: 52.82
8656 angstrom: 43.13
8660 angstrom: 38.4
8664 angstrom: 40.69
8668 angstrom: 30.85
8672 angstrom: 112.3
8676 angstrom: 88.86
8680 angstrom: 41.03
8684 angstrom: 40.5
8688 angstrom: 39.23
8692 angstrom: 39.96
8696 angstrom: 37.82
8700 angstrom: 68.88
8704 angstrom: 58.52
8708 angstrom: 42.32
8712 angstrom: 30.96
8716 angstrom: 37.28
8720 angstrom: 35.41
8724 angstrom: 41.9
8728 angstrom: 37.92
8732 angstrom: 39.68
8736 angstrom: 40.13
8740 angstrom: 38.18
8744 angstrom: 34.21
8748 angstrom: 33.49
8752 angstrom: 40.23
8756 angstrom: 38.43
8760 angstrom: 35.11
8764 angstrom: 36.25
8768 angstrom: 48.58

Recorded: 7.7 angstrom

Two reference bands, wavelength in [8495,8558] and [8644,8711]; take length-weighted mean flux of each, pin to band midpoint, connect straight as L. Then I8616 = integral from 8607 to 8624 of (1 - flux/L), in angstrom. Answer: 2.35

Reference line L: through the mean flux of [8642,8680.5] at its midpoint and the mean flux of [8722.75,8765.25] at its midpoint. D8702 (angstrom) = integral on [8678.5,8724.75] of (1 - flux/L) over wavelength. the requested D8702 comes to 3.24 angstrom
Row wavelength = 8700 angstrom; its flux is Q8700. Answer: 68.88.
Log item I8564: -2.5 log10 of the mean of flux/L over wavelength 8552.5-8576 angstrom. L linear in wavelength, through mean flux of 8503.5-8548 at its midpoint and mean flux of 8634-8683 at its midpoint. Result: 0.128 mag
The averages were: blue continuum 41.7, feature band 39.7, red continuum 51.7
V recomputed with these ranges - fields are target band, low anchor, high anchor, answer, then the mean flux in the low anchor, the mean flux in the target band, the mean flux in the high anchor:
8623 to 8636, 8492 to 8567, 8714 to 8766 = -2.06 angstrom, 41.4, 45.9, 37.6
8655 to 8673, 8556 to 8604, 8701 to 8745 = -4.80 angstrom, 38.6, 50.3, 40.5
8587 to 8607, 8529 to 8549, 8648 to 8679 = 3.99 angstrom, 41.5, 38.8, 56.4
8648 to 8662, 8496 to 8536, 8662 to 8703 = 2.15 angstrom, 41.8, 44.1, 54.1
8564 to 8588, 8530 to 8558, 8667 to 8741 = 2.23 angstrom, 41.6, 38.8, 47.8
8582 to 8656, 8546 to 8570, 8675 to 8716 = 2.53 angstrom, 40.8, 42.2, 47.3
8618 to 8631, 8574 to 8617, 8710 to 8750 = -1.63 angstrom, 39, 43.4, 36.9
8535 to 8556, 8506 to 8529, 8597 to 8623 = -0.41 angstrom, 41.5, 42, 40.6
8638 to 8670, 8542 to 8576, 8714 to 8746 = -2.28 angstrom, 41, 42.2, 38.1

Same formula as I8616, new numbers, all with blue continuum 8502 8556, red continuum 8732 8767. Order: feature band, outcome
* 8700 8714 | -3.3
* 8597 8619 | 0.0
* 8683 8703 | -3.9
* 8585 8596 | 1.1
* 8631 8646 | -2.4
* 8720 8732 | -0.4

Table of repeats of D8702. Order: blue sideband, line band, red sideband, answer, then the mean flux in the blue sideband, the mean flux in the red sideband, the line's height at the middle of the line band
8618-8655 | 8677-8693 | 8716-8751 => -0.69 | 45.2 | 37.7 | 41.4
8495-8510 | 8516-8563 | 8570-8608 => -2.92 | 40.3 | 38.7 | 39.6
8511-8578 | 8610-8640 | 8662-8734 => 1.38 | 41.5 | 48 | 44.9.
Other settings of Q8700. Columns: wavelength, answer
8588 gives 36.76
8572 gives 38.16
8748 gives 33.49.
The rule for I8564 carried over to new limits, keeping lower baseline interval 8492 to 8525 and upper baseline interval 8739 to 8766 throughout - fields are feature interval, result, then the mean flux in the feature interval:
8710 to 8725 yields 0.04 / 36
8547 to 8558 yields -0.03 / 41.9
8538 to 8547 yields 0.01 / 40.7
